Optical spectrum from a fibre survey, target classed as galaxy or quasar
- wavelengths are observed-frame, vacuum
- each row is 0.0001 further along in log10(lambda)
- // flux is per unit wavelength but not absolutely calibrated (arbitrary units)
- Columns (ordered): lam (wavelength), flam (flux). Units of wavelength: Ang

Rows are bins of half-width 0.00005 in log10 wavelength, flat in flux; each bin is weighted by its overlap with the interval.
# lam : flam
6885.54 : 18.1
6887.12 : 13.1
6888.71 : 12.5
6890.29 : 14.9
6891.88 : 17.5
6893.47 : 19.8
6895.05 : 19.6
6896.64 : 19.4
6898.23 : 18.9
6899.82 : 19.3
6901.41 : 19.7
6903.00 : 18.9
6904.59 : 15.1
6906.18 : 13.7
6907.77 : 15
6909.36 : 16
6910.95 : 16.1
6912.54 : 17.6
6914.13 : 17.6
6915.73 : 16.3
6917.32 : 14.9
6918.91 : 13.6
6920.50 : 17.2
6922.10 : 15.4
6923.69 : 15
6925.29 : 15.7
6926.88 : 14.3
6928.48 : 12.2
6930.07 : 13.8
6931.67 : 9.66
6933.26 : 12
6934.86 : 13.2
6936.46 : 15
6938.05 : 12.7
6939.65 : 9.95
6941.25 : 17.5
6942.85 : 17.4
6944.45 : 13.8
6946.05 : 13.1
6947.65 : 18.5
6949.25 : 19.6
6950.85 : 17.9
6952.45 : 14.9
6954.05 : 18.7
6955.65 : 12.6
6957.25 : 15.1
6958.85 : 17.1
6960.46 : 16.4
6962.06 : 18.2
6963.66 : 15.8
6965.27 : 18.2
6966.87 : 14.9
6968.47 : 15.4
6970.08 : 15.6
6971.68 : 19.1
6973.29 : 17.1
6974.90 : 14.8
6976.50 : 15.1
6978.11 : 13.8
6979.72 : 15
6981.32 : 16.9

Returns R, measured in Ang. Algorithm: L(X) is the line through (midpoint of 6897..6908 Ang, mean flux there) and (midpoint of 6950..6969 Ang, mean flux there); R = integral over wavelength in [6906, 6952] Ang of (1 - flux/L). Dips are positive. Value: 5.1 Ang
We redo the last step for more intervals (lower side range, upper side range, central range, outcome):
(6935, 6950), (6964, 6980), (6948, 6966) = -1.5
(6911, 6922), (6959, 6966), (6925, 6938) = 2.6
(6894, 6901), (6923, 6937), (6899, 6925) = 0.5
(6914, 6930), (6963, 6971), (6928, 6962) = 1.4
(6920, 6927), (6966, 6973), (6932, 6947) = 2.0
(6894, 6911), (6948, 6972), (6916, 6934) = 3.3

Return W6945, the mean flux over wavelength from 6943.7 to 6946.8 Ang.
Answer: 13.4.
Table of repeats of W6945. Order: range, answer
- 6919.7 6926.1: 15.8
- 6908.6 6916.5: 16.7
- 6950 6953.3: 16.5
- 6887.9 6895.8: 16.8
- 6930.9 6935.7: 11.7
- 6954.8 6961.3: 15.3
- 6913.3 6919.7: 15.6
